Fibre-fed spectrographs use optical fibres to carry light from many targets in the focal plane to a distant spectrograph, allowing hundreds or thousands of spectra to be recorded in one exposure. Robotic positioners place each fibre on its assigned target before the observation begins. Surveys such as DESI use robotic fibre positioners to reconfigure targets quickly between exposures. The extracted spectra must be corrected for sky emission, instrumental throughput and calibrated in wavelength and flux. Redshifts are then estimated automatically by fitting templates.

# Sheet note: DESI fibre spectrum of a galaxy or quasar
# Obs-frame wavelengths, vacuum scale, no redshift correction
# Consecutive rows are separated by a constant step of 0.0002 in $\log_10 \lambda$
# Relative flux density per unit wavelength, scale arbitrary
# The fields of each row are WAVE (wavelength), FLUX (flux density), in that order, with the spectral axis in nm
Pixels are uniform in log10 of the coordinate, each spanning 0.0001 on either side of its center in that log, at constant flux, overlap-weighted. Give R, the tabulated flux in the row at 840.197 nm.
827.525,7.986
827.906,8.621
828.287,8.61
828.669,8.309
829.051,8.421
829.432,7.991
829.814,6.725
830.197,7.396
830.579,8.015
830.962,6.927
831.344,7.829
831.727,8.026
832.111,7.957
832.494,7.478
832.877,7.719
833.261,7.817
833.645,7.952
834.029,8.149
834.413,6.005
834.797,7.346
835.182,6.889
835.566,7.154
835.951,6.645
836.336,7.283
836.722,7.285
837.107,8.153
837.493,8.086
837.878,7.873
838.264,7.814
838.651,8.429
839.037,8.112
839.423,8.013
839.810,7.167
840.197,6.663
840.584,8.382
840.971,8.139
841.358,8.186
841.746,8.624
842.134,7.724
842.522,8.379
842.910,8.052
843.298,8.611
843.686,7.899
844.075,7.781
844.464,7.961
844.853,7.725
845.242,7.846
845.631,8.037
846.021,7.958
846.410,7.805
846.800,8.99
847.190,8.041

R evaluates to 6.663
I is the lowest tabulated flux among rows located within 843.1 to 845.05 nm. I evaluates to 7.725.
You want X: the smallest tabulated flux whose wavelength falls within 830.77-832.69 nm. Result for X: 6.927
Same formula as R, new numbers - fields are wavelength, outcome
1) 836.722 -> 7.285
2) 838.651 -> 8.429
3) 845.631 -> 8.037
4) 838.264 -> 7.814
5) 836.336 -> 7.283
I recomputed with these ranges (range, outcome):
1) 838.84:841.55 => 6.663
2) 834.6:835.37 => 6.889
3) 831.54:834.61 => 6.005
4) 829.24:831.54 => 6.725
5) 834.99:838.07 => 6.645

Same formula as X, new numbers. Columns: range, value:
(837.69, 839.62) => 7.814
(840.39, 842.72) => 7.724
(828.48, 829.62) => 7.991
